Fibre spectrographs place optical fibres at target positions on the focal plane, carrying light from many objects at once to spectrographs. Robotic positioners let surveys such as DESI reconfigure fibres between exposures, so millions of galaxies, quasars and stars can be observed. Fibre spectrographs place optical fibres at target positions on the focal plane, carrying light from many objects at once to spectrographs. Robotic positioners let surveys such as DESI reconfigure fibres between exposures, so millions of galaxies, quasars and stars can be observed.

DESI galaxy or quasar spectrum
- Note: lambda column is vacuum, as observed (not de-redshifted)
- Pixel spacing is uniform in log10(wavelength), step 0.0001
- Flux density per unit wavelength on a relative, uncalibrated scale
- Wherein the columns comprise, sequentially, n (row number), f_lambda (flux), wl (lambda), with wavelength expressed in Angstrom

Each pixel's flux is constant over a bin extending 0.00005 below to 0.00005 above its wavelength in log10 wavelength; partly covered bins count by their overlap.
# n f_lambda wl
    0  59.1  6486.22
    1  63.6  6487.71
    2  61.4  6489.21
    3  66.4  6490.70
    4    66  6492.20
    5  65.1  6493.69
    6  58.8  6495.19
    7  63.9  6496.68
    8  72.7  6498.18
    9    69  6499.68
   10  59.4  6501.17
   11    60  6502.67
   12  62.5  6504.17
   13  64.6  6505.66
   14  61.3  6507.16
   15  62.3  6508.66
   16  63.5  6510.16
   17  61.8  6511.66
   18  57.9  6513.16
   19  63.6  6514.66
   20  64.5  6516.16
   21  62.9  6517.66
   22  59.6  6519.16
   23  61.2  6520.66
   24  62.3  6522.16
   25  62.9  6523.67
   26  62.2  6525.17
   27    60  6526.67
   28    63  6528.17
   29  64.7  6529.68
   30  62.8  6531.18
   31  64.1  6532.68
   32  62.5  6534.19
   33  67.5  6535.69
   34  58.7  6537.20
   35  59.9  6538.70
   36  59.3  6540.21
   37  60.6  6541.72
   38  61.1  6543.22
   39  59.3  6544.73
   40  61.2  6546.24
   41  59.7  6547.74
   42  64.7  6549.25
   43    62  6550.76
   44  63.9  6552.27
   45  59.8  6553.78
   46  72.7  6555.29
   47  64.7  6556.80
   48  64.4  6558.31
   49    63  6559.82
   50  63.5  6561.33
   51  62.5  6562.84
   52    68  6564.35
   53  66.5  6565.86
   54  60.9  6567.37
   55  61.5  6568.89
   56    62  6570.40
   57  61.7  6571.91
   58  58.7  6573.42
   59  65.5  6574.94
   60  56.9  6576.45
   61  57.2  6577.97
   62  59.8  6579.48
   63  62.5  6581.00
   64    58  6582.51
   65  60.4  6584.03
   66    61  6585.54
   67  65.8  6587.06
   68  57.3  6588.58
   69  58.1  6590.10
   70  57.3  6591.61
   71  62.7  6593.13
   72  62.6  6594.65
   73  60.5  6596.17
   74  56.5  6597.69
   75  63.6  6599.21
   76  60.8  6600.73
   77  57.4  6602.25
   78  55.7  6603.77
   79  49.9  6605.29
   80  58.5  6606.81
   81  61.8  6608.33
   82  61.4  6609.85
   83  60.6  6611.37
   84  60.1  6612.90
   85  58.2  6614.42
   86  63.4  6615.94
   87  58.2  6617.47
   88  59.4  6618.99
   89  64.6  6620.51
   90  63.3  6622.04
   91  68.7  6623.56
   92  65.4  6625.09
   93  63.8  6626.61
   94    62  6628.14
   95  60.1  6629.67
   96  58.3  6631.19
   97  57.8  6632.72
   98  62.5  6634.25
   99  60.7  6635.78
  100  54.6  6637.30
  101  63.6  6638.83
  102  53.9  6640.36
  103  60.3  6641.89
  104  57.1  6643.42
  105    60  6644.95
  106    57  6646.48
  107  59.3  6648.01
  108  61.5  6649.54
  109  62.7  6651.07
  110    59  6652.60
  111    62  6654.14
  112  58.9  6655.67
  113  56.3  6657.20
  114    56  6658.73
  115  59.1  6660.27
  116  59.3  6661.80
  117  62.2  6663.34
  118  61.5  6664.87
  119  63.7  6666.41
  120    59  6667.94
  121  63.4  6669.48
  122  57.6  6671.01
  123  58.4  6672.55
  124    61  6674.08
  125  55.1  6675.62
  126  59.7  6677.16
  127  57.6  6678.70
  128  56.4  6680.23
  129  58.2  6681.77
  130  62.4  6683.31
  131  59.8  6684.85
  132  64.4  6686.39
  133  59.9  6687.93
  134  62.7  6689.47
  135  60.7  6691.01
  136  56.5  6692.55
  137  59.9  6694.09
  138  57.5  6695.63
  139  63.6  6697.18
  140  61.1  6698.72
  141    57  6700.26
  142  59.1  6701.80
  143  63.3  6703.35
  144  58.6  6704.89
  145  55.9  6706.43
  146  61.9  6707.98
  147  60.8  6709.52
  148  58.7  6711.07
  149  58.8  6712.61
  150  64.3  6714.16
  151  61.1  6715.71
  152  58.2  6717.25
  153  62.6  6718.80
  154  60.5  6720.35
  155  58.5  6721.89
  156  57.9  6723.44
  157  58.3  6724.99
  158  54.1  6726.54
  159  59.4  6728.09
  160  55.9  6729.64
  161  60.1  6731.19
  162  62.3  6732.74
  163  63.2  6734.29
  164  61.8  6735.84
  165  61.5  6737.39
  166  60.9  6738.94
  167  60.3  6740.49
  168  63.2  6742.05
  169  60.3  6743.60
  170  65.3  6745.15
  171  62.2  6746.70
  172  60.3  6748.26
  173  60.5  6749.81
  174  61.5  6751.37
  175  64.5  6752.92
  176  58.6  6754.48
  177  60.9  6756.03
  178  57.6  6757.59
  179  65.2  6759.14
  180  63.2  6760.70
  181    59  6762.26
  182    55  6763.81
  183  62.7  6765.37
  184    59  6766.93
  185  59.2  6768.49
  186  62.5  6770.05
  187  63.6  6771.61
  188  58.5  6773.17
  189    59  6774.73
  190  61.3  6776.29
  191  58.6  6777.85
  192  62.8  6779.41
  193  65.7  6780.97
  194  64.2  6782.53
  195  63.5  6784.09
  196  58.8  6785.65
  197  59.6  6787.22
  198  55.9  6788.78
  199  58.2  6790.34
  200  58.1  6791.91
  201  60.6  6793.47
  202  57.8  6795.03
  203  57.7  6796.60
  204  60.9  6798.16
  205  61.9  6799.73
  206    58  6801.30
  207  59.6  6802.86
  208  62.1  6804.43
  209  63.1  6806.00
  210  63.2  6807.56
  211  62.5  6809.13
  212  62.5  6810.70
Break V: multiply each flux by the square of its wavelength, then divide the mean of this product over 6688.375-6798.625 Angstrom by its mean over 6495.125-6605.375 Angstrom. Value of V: 1.0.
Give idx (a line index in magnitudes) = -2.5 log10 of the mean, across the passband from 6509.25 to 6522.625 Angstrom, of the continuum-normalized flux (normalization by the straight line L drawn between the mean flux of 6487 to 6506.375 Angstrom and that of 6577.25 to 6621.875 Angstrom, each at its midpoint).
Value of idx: 0.024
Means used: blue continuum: 64.1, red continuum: 59.8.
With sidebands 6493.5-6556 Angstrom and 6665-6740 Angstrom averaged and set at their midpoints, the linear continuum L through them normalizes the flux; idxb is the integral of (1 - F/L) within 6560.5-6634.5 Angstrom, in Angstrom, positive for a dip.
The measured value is 0.7 Angstrom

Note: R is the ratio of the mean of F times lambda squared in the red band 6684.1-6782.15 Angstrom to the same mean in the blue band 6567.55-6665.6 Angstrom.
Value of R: 1.0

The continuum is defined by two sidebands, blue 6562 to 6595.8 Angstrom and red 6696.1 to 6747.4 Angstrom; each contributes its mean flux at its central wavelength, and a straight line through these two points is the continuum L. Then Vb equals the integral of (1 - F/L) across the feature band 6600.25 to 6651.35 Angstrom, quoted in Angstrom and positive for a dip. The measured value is 0.7 Angstrom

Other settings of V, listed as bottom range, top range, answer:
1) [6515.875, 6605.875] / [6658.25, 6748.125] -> 1.02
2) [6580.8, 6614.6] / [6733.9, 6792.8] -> 1.07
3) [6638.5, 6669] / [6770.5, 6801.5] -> 1.05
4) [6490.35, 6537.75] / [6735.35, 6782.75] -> 1.05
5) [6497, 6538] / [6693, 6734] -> 1.01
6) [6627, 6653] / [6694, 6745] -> 1.03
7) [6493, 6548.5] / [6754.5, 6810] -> 1.05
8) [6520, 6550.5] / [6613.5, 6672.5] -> 1.01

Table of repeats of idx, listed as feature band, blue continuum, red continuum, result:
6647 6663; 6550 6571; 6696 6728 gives 0.03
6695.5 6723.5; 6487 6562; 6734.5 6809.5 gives 0.02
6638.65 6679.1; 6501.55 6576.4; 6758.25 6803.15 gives 0.04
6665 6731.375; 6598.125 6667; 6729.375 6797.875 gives 0.01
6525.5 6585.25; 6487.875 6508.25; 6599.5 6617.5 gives -0.01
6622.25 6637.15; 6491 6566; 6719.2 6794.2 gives 0.00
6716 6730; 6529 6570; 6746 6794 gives 0.05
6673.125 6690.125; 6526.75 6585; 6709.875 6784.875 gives 0.03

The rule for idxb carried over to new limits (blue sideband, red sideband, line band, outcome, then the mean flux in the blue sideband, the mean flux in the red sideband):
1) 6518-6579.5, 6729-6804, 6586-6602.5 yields 0.43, 62.3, 60.7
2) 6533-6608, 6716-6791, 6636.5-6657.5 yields 0.64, 61.2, 60.6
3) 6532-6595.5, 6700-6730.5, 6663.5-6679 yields 0.05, 61.9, 59.3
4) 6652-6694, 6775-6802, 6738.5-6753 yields -0.43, 59.7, 60.2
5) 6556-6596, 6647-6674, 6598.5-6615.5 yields 0.57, 61.6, 60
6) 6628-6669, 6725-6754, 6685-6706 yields -0.01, 59.6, 60.9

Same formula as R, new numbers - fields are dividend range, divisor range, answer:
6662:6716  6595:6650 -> 1.02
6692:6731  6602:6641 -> 1.01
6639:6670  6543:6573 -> 0.97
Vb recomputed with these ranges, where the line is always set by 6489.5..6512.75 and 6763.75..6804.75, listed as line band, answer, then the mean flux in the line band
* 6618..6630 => -0.2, 63.4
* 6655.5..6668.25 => 0.4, 59.6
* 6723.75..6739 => 0.3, 59.6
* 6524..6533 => 0.1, 62.8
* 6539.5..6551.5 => 0.4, 61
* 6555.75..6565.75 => -0.3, 64.8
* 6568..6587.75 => 0.6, 60.8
